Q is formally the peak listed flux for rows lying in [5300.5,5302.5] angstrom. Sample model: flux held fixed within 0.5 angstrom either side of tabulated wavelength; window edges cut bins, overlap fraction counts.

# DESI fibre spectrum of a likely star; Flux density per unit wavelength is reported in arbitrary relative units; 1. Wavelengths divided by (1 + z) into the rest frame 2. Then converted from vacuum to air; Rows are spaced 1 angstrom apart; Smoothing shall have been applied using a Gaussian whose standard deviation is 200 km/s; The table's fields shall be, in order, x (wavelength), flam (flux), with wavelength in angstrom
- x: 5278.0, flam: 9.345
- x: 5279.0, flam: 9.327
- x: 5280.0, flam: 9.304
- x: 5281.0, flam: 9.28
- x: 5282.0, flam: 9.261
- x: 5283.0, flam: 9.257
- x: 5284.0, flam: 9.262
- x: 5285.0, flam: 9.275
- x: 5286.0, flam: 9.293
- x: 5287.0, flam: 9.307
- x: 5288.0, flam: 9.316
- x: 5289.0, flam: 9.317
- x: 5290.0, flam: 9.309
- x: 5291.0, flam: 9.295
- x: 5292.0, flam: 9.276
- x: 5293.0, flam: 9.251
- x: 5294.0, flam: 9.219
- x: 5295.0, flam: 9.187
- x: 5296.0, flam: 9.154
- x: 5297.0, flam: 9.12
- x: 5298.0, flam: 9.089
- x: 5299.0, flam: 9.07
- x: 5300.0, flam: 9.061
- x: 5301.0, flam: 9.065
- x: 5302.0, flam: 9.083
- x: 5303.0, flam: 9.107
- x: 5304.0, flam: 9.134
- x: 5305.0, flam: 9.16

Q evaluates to 9.083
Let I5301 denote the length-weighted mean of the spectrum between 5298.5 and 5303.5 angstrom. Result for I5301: 9.08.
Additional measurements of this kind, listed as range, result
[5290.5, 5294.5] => 9.26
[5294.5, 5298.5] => 9.14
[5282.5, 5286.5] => 9.27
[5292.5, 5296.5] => 9.2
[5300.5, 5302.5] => 9.07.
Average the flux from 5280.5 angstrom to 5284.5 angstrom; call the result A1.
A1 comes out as 9.27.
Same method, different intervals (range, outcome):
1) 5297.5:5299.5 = 9.08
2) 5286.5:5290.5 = 9.31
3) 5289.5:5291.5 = 9.3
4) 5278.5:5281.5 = 9.3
